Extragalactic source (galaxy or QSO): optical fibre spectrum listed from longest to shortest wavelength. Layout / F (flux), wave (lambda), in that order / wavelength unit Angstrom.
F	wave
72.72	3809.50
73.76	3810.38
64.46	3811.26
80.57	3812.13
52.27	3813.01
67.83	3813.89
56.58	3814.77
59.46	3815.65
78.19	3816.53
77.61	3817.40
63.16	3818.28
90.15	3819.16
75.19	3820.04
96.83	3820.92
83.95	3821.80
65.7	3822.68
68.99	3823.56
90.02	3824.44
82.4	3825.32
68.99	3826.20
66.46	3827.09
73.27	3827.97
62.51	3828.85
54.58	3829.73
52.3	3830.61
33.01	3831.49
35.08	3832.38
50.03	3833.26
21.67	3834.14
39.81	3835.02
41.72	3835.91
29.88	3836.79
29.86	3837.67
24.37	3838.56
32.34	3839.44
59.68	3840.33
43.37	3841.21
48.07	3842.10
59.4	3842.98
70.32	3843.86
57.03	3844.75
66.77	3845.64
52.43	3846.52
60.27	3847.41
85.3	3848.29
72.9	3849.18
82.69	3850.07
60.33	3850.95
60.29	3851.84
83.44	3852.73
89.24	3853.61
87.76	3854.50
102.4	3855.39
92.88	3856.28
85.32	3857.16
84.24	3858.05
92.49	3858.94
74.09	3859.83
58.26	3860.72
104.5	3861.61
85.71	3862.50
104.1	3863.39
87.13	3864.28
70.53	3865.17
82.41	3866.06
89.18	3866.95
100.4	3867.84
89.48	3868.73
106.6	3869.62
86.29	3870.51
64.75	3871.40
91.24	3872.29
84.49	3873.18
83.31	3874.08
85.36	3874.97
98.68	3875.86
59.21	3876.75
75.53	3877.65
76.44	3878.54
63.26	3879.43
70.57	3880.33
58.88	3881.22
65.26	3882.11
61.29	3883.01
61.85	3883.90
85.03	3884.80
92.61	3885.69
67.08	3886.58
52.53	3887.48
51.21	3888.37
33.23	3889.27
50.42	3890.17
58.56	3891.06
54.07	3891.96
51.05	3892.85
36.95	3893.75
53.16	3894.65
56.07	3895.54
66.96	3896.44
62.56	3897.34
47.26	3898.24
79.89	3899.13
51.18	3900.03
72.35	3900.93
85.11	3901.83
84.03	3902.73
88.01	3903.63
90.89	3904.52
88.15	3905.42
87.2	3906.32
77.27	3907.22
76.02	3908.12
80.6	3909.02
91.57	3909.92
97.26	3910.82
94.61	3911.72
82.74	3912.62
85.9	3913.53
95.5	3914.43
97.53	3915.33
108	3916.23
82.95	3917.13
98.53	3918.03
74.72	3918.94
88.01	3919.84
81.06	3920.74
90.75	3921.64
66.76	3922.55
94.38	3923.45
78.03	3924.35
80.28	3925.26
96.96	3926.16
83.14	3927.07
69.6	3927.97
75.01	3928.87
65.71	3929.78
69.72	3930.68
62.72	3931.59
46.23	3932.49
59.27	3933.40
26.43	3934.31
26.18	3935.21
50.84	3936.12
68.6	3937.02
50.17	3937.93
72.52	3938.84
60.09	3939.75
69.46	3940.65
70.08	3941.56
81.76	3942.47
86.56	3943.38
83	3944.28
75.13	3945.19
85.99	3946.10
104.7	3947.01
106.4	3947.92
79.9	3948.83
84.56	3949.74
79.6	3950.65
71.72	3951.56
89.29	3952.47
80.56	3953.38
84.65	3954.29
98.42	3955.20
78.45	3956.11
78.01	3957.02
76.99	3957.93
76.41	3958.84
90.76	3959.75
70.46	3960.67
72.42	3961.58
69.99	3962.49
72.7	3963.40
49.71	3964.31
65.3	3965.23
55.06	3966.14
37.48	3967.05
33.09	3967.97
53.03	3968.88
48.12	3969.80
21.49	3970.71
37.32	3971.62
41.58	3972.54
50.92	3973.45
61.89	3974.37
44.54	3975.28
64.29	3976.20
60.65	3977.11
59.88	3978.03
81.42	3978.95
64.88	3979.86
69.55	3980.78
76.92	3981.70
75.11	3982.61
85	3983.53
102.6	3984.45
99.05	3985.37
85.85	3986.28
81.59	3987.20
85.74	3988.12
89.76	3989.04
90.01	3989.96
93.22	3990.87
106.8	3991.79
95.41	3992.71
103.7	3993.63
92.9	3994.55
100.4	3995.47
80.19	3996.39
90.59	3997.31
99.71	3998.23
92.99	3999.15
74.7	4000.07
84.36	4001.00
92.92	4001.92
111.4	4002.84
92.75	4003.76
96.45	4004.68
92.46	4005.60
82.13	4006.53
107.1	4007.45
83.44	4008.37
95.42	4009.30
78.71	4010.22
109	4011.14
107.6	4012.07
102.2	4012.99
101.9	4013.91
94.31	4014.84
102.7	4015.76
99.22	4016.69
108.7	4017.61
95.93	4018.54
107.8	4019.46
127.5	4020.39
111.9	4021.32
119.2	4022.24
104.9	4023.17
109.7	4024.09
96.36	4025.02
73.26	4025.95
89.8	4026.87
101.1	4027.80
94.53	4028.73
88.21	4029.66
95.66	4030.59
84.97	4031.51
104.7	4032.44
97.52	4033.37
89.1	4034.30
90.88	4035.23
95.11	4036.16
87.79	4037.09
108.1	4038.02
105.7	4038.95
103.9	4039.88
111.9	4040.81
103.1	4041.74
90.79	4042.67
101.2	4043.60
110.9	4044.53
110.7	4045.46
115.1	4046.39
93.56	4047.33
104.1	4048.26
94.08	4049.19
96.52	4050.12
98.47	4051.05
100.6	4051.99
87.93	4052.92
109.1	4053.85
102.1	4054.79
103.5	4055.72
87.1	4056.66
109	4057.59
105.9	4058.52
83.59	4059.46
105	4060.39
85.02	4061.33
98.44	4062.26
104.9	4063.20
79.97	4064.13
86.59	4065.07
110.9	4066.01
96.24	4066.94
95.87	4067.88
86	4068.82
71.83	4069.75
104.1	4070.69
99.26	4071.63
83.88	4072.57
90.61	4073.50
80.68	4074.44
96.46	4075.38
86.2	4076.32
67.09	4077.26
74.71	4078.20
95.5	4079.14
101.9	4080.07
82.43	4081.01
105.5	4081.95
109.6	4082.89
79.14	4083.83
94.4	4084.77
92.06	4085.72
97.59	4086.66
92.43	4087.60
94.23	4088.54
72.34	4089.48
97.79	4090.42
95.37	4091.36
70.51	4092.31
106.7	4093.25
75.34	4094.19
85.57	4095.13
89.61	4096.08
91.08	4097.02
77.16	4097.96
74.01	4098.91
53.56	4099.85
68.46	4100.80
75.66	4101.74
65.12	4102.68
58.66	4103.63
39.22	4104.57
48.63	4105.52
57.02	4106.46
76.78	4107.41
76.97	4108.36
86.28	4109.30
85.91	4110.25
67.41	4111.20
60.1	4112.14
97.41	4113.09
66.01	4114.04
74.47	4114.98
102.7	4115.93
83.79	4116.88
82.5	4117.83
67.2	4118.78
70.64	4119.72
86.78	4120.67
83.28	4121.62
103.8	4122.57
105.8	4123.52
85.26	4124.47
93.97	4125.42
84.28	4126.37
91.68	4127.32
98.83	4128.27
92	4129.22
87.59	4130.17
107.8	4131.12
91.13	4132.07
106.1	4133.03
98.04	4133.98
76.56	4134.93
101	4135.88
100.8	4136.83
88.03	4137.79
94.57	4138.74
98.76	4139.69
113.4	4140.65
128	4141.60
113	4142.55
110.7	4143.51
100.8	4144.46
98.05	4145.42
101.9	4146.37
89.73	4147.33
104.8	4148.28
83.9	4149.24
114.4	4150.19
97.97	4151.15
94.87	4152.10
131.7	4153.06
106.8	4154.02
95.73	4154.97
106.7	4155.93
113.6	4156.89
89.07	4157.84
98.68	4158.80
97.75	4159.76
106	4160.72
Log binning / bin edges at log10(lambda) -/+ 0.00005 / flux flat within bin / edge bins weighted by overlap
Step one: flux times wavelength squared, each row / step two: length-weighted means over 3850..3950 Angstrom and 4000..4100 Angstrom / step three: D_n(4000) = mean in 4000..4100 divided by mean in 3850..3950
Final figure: 1.3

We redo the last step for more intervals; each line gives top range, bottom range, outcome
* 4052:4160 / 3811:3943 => 1.43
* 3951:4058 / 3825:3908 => 1.38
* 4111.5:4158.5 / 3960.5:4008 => 1.35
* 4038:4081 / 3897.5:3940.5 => 1.36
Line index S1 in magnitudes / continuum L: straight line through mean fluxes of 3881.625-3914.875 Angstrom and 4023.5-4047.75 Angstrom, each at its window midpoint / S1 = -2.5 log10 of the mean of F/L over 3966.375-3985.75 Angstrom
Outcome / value 0.40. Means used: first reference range 70.7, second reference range 98.3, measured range 60.2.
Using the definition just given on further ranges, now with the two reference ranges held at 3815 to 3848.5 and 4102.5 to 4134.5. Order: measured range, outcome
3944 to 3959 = -0.23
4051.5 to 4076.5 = -0.21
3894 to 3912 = -0.17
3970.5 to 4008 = -0.14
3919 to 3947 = -0.06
